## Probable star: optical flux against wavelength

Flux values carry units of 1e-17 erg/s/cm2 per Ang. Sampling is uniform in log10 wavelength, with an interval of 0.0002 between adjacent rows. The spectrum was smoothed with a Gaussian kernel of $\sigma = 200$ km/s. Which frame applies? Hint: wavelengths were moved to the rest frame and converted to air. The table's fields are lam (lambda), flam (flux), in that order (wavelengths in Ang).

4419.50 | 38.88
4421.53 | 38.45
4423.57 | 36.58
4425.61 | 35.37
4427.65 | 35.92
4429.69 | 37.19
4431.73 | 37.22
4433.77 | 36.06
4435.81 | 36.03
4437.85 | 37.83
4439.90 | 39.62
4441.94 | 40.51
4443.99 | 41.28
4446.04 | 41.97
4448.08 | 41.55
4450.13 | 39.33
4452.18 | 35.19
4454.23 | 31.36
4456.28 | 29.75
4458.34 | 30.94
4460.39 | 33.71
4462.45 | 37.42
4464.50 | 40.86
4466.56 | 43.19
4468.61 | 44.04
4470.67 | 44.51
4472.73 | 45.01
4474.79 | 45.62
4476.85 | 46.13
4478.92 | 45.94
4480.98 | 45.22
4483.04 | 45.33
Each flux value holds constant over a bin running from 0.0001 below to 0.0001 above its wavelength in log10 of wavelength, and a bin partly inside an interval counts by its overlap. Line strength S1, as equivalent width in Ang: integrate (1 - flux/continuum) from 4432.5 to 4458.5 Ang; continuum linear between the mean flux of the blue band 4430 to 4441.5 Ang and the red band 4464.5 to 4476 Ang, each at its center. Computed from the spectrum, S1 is 1.36 Ang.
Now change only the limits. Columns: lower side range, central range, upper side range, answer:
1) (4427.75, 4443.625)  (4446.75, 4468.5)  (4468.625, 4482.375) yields 2.7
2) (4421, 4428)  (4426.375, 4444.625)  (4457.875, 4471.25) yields -0.3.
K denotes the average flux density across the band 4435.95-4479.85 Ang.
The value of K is 39.7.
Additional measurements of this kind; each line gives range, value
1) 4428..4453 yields 38.6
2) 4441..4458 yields 37.3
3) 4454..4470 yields 36.8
